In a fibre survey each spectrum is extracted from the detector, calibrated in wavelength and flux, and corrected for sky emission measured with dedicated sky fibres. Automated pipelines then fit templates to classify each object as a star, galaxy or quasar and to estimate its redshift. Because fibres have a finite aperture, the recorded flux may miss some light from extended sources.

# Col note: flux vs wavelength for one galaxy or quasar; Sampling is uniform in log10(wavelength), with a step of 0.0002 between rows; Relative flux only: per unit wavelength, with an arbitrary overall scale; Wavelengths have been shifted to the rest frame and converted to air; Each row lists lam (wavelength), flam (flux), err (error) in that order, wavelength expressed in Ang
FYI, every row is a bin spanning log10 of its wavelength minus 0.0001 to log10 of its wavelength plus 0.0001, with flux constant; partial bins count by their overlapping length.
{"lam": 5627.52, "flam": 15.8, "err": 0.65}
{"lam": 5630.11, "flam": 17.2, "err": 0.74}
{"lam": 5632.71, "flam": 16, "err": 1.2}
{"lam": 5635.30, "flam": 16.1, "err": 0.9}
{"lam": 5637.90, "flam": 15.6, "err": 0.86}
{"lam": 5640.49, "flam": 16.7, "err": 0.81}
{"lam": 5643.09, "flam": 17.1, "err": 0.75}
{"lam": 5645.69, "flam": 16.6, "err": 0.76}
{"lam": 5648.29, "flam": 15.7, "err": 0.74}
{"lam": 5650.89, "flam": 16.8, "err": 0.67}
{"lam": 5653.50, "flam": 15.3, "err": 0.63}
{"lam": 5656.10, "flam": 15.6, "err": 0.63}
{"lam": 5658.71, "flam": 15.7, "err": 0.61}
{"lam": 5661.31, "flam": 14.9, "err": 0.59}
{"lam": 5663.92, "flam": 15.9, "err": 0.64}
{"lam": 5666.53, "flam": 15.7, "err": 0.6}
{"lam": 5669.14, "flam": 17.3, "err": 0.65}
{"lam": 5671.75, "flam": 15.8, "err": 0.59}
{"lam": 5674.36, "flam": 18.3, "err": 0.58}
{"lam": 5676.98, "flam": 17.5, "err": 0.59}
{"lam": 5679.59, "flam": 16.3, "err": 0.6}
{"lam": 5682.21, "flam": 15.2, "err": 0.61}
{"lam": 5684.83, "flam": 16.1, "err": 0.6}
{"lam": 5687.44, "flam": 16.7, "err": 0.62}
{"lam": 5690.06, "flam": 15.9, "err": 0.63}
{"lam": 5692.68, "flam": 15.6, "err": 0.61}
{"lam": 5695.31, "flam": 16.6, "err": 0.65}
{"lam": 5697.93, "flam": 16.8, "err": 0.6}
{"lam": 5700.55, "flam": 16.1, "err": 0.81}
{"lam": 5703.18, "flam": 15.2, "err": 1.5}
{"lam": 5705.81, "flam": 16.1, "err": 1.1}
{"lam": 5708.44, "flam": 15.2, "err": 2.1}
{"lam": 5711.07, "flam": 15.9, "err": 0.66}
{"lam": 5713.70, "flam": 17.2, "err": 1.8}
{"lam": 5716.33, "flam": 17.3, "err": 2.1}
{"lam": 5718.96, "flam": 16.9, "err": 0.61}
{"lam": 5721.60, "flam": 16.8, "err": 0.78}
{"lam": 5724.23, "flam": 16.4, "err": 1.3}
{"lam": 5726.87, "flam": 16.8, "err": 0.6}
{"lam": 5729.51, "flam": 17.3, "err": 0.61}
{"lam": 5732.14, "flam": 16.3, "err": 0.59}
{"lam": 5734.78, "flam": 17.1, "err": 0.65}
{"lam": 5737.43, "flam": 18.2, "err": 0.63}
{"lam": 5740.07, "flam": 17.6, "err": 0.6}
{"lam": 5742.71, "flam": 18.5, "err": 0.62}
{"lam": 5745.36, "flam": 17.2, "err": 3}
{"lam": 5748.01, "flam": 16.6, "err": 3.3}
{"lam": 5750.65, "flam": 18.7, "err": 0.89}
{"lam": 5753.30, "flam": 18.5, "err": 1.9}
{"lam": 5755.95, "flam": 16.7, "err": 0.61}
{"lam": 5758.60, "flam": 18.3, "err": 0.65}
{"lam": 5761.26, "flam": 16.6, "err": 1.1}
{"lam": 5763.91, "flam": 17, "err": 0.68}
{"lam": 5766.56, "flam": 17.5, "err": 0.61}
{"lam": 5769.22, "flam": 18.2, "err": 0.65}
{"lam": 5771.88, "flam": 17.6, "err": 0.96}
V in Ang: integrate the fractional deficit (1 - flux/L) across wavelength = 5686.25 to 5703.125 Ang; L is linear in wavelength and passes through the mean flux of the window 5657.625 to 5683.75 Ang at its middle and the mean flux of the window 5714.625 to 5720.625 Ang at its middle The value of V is 0.49 Ang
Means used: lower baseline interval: 16.3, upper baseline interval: 17.1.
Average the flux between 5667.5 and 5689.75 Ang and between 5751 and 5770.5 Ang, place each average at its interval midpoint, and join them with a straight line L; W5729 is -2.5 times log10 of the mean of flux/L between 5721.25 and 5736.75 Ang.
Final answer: 0.02 mag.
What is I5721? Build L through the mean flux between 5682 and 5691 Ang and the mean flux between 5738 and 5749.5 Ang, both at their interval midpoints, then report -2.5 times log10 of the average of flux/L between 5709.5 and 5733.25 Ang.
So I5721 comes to 0.01 mag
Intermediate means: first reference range 16.1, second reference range 17.5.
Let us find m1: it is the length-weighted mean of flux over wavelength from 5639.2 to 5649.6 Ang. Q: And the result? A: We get 16.5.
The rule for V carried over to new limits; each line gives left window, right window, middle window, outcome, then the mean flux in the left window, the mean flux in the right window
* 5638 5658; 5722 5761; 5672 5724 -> 1.39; 16.2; 17.4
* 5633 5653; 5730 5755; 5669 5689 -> 0.21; 16.3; 17.6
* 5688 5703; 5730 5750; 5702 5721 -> 0.37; 16.1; 17.4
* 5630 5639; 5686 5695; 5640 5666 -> 0.18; 16.1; 16.1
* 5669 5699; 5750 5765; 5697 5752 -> 0.73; 16.5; 17.6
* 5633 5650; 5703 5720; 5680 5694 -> 0.33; 16.3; 16.3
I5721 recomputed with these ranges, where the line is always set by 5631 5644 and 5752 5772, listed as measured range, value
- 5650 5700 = 0.03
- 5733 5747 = -0.02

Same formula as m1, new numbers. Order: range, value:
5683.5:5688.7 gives 16.4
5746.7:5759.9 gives 17.8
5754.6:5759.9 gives 17.5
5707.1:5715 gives 16.1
